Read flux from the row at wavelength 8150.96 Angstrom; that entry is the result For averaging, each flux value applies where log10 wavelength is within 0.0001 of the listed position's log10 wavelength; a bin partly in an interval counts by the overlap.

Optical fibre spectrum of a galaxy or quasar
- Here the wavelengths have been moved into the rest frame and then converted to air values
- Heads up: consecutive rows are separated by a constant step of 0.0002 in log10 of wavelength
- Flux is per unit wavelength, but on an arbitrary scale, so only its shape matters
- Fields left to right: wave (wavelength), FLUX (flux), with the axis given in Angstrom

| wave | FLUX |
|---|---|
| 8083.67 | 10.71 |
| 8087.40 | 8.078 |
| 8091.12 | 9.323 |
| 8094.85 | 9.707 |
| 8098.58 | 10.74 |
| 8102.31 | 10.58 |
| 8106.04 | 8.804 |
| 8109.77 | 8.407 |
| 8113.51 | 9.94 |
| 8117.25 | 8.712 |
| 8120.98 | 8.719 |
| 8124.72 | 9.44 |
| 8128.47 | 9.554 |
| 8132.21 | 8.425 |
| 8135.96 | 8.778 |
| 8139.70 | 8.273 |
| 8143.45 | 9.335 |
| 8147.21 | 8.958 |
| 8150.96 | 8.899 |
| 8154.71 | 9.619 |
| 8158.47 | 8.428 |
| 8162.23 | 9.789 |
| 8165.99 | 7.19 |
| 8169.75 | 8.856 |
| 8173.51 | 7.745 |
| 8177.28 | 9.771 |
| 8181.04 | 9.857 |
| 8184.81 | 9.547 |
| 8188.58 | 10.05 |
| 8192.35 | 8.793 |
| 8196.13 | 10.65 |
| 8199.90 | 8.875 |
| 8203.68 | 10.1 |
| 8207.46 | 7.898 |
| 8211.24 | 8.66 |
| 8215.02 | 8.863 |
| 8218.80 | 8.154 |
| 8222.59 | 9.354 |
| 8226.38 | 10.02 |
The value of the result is 8.899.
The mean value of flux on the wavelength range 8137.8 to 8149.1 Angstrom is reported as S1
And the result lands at 8.86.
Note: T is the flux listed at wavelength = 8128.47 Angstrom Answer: 9.554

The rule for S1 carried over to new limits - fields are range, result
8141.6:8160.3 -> 9.05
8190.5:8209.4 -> 9.26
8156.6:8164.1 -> 9.11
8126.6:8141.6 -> 8.76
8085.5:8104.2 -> 9.69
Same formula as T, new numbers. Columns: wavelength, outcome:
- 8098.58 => 10.74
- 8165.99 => 7.19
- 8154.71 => 9.619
